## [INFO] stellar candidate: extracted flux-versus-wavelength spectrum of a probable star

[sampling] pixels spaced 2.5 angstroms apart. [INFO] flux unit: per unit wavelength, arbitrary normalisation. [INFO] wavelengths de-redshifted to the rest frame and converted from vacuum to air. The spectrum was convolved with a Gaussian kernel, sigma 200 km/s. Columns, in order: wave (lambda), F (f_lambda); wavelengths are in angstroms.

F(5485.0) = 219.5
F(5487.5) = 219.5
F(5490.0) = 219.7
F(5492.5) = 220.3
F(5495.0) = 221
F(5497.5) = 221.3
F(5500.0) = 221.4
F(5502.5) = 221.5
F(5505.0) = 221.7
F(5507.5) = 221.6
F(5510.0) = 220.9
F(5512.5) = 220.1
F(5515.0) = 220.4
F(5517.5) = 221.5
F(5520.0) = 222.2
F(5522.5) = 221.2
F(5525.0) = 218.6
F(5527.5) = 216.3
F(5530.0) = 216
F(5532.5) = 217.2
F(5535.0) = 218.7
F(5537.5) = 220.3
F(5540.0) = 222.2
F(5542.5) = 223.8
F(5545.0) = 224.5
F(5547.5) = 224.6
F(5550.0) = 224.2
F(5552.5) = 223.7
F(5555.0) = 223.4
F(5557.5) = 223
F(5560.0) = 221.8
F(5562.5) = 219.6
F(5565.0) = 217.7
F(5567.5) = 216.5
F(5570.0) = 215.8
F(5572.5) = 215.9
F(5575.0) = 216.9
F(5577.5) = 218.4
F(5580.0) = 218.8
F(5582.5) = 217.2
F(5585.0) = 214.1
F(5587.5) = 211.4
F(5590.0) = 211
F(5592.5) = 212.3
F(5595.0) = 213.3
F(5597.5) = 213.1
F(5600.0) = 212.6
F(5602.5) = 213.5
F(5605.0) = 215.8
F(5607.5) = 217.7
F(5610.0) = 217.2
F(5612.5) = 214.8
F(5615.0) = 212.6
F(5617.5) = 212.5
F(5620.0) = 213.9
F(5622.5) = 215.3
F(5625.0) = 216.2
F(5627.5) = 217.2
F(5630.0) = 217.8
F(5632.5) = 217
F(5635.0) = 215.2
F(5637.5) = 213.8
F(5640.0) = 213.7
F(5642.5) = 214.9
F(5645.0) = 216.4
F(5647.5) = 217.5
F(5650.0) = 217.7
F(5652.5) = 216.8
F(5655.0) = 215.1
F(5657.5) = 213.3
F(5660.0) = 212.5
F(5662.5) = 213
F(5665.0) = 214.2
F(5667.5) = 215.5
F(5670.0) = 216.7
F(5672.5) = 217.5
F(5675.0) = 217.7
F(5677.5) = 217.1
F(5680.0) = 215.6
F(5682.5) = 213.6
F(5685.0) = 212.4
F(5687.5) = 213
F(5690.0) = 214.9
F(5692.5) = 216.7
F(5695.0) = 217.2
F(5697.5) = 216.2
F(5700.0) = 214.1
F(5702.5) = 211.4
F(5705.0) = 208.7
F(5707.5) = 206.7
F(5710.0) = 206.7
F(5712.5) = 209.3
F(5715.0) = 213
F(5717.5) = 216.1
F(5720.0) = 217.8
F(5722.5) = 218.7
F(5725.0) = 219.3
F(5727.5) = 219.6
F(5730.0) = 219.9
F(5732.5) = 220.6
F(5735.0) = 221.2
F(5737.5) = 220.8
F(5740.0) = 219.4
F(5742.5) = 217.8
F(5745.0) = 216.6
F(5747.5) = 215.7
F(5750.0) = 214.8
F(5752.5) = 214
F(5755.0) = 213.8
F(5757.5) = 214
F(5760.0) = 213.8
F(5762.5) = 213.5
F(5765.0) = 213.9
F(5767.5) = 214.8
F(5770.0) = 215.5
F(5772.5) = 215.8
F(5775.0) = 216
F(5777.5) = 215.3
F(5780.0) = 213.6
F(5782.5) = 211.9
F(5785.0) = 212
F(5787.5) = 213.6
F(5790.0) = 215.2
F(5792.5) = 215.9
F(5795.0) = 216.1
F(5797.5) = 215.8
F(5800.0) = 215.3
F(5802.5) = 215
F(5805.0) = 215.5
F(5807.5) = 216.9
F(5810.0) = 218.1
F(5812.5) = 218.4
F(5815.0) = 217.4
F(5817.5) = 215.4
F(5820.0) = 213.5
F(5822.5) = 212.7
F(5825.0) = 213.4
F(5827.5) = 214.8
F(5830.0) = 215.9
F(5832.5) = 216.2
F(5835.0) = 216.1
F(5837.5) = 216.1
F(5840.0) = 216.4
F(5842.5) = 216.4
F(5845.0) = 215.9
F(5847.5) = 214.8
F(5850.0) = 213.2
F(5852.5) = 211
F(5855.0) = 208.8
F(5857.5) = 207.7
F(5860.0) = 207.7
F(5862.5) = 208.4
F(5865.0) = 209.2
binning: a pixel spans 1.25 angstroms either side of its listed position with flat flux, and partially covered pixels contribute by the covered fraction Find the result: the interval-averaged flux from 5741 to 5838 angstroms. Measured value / 215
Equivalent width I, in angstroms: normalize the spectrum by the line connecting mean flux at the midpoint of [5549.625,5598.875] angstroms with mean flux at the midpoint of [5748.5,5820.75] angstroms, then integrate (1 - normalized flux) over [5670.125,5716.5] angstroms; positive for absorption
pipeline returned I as 0.5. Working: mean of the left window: 217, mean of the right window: 215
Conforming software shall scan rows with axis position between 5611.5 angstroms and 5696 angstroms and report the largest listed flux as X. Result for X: 217.8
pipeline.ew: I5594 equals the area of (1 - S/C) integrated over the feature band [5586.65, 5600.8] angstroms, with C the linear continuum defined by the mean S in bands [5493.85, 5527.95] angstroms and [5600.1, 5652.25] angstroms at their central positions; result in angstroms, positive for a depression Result 0.3 angstroms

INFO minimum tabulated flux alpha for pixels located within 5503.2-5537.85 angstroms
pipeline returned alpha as 216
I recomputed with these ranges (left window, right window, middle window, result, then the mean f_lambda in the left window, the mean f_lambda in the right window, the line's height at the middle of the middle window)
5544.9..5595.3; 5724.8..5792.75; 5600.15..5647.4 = 0.50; 218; 216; 218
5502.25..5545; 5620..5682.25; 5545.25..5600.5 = 0.21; 220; 216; 219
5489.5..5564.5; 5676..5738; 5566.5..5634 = 1.09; 221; 215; 219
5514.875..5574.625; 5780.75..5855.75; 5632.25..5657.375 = 0.31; 220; 215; 218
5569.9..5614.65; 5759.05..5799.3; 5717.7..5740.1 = -0.51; 215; 215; 215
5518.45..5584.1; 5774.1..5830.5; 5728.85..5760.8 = -0.14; 220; 215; 216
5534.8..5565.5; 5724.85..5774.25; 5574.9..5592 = 0.48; 222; 217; 221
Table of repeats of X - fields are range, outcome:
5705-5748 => 221.2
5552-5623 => 223.7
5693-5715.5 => 217.2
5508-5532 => 222.2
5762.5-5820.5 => 218.4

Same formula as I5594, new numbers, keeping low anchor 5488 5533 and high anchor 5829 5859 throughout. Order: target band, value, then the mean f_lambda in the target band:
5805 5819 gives -0.2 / 217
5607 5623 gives 0.3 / 215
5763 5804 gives 0.1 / 215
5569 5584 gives 0.1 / 217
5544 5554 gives -0.2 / 224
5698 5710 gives 0.4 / 210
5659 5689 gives 0.3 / 215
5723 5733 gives -0.2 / 220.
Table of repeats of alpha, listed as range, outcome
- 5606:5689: 212.4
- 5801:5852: 212.7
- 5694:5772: 206.7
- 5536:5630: 211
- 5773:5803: 211.9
